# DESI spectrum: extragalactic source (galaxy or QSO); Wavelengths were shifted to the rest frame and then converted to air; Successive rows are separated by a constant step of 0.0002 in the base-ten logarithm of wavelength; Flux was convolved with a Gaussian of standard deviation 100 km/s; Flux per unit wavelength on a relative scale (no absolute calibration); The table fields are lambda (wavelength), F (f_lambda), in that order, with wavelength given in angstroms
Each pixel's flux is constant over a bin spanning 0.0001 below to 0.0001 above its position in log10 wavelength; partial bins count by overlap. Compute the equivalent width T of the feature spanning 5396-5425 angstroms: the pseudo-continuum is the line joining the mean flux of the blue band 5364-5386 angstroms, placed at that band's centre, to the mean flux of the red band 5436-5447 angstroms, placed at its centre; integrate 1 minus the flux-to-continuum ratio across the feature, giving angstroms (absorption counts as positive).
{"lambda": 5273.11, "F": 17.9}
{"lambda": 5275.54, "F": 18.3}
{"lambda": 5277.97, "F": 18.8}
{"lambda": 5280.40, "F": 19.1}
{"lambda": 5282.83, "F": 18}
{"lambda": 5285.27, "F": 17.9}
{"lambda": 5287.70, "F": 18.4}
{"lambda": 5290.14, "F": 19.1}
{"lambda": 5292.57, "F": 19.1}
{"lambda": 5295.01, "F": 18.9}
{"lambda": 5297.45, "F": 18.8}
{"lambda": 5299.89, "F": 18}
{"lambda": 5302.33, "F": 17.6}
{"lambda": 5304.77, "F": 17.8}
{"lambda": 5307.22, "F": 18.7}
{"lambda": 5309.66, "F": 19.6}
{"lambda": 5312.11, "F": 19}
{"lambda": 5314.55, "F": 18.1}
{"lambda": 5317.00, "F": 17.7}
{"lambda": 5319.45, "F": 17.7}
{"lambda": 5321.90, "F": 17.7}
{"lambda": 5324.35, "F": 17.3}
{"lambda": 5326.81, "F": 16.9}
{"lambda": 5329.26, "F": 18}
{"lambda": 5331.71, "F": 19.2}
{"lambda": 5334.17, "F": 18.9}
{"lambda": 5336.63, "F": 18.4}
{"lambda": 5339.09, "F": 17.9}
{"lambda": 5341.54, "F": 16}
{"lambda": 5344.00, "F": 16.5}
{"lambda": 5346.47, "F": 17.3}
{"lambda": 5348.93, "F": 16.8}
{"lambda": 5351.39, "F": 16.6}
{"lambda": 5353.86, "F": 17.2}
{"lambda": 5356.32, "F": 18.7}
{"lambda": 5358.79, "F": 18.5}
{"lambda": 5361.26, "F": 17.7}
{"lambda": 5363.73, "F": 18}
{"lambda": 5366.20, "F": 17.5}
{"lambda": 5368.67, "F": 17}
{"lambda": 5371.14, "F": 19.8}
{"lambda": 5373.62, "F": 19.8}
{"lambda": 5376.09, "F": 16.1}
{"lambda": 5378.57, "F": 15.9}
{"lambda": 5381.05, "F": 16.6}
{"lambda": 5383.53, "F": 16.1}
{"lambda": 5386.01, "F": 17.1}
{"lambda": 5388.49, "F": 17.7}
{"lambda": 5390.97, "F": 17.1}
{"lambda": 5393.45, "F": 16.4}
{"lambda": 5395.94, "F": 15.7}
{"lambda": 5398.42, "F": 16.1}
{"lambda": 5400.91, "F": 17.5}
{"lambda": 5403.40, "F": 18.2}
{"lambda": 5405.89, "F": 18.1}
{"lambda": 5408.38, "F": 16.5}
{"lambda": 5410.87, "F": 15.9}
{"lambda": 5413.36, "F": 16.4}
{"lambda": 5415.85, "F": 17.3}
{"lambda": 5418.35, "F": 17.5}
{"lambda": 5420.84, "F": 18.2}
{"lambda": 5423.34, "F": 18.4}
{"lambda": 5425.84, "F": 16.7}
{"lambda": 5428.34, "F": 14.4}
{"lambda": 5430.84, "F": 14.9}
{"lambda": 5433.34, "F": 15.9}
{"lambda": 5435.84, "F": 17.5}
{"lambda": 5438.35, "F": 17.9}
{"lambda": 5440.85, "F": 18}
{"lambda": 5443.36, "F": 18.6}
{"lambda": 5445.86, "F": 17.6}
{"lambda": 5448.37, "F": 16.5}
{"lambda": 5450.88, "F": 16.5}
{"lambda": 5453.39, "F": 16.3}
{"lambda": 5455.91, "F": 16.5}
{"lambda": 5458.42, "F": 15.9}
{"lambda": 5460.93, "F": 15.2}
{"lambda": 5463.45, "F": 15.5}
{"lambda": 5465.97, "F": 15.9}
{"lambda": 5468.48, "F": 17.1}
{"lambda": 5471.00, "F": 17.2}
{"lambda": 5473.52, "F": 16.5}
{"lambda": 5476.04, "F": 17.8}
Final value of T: 0.79 angstroms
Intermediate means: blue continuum 17.4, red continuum 18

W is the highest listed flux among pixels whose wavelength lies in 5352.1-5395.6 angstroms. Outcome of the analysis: 19.8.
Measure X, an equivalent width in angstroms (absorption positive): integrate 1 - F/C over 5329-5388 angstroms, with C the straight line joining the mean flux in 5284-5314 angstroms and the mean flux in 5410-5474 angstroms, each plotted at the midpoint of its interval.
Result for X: 0.8 angstroms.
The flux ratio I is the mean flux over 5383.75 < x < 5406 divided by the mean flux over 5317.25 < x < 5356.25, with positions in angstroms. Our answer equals 1.0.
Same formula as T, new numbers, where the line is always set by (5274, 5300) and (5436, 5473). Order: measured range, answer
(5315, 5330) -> 0.5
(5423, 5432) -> 0.6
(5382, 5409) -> 0.7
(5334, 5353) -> 0.8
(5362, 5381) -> 0.0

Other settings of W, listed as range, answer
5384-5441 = 18.4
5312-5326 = 19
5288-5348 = 19.6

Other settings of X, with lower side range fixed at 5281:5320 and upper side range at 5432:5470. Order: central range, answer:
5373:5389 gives 0.6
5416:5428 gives -0.3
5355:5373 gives -0.5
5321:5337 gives 0.0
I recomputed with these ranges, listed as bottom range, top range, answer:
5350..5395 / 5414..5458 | 0.97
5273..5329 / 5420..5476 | 0.91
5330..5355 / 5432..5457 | 0.98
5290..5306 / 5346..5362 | 0.95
